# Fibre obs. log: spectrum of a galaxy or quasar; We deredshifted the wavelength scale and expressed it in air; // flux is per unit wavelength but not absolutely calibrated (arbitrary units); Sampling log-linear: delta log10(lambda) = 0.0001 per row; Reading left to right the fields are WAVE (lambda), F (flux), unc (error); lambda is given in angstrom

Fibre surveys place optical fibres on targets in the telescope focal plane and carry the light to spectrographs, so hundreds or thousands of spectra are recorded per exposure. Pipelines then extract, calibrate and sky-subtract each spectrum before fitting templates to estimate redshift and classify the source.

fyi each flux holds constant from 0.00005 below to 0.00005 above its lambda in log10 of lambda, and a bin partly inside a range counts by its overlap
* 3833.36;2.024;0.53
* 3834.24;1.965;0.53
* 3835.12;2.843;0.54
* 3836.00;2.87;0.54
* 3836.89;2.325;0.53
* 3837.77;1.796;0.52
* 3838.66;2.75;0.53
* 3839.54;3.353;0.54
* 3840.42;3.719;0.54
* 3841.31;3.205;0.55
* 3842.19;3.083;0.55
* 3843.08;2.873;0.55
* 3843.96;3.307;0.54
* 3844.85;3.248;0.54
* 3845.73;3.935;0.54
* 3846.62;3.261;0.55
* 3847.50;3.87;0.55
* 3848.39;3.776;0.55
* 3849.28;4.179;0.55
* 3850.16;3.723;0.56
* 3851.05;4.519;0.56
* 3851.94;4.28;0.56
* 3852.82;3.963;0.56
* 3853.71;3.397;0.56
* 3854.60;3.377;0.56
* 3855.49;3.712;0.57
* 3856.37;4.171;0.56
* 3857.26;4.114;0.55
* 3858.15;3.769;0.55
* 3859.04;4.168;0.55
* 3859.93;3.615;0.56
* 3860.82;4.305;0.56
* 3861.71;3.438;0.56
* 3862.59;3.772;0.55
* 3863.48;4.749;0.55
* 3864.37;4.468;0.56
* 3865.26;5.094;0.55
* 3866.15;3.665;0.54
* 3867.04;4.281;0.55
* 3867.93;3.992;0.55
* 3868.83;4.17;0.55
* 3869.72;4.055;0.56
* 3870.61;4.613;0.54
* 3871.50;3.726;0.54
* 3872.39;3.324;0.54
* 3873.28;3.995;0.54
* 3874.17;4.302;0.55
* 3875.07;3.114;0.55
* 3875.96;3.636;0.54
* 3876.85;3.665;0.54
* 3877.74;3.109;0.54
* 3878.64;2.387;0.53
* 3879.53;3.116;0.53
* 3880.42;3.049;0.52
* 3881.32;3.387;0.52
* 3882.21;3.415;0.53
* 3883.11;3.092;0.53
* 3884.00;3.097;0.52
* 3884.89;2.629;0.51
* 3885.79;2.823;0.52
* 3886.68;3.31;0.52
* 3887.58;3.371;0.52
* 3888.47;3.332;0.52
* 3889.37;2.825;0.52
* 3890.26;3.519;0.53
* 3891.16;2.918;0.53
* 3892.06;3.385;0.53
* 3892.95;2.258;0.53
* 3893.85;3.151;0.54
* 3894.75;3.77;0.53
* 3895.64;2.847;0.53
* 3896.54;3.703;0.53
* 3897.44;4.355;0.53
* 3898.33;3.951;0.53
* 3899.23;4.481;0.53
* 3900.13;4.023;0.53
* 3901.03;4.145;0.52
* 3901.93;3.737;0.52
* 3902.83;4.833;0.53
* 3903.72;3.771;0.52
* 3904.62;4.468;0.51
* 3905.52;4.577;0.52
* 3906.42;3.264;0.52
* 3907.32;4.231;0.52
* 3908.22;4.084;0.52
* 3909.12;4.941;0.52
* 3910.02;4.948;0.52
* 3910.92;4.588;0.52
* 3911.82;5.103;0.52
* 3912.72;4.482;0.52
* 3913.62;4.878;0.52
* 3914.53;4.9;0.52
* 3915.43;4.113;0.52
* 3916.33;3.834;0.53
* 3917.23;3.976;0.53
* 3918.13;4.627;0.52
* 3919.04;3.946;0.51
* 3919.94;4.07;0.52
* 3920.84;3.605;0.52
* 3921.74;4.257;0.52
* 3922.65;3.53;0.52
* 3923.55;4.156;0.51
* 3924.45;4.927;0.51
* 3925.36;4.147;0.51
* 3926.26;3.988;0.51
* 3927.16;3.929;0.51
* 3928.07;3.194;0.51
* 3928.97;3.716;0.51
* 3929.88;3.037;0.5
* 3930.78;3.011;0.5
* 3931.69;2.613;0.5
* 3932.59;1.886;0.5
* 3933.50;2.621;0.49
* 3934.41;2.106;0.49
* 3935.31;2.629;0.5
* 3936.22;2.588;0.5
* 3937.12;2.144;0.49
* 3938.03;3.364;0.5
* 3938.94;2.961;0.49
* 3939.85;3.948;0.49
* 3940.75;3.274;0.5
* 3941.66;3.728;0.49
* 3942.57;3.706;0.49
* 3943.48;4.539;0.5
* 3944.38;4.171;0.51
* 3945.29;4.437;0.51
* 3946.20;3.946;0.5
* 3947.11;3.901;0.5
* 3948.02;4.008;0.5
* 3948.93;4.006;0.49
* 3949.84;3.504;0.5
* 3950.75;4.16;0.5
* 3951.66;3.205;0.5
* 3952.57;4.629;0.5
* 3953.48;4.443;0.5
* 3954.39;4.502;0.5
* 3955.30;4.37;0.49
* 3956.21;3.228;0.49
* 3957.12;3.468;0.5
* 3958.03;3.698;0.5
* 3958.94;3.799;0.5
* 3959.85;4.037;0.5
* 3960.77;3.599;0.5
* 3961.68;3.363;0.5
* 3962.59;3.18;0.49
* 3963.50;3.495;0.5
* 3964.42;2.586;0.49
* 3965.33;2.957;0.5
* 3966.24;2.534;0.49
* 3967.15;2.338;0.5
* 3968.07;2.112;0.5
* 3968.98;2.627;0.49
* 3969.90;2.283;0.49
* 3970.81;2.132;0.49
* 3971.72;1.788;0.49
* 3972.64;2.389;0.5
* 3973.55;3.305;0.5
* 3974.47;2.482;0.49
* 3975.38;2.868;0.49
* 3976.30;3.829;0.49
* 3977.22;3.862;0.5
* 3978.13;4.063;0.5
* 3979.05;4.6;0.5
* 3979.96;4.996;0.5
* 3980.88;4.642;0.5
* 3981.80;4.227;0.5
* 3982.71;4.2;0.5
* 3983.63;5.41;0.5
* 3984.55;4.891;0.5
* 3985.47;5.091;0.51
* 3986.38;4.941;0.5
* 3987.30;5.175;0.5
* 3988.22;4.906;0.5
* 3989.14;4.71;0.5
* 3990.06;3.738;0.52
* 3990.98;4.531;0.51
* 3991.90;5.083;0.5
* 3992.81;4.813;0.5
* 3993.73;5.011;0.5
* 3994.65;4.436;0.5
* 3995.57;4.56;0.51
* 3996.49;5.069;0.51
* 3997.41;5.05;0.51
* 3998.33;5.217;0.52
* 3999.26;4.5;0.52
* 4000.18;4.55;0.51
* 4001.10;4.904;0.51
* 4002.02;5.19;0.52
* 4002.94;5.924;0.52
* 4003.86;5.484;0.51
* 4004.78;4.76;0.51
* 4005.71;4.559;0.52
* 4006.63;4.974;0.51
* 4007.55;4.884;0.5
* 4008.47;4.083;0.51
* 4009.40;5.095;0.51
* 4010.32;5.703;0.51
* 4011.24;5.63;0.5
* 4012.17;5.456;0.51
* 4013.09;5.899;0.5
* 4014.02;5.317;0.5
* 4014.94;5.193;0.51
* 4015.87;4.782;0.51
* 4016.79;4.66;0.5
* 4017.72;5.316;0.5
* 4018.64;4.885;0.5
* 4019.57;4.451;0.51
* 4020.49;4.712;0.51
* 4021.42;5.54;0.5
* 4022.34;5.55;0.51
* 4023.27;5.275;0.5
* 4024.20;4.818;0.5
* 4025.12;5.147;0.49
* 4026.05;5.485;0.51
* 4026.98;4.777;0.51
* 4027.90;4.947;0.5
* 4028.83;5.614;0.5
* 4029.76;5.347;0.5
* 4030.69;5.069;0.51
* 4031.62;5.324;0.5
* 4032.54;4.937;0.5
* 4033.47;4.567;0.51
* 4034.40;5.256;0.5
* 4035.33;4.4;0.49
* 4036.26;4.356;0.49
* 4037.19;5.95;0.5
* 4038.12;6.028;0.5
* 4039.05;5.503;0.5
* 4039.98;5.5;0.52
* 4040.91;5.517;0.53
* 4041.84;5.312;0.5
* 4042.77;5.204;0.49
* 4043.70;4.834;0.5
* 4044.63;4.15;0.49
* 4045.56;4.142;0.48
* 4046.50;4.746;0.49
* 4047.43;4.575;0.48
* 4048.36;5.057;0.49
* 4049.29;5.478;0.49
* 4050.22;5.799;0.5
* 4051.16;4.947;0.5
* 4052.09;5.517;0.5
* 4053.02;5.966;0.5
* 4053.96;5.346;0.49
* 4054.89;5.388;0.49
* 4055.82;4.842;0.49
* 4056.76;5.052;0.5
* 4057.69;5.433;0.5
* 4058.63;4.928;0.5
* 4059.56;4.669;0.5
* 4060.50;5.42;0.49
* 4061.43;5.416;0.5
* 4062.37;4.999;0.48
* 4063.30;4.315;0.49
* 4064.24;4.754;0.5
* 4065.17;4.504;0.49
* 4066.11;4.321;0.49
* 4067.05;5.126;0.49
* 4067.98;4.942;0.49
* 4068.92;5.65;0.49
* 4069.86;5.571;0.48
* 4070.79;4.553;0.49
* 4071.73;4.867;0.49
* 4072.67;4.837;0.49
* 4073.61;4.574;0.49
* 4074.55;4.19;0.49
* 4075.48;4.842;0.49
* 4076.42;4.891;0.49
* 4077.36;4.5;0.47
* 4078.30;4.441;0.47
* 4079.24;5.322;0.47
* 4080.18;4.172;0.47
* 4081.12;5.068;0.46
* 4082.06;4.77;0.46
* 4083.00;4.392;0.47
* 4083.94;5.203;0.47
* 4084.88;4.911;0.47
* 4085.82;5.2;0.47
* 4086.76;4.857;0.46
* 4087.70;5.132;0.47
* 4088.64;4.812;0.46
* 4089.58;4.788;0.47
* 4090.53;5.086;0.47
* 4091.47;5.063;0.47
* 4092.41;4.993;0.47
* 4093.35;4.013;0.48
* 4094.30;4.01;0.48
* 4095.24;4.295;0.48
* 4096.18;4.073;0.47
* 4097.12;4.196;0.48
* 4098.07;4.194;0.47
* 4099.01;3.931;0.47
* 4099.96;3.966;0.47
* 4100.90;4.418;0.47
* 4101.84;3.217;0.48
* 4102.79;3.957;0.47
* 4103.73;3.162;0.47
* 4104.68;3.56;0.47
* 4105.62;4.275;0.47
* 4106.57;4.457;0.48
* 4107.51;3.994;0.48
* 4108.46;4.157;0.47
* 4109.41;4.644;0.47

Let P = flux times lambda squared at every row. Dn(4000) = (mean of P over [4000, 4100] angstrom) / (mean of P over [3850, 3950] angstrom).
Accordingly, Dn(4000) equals 1.43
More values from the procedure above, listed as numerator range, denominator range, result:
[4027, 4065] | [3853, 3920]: 1.44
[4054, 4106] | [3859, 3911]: 1.37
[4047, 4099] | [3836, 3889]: 1.51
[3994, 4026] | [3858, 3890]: 1.49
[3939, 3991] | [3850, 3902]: 1.07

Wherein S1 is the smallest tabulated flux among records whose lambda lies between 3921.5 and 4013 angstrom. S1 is 1.788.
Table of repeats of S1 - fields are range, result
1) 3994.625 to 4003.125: 4.436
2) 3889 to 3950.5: 1.886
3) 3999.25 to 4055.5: 4.083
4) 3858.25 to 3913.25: 2.258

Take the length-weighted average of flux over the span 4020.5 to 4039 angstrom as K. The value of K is 5.17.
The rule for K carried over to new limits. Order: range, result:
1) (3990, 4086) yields 5.01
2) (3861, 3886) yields 3.66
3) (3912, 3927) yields 4.23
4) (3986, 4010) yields 4.86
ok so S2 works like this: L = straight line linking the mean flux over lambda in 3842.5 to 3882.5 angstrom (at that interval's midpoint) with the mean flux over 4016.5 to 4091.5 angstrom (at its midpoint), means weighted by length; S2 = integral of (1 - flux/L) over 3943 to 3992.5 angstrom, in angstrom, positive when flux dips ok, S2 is 7.3 angstrom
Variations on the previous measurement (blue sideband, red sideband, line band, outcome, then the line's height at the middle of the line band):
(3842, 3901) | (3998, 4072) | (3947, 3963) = 2.0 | 4.38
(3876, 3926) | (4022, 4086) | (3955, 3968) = 3.0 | 4.28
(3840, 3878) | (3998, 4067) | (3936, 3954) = 2.8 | 4.45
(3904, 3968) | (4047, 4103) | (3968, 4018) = -3.6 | 4.17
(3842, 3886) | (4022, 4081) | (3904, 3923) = -1.2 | 4.05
